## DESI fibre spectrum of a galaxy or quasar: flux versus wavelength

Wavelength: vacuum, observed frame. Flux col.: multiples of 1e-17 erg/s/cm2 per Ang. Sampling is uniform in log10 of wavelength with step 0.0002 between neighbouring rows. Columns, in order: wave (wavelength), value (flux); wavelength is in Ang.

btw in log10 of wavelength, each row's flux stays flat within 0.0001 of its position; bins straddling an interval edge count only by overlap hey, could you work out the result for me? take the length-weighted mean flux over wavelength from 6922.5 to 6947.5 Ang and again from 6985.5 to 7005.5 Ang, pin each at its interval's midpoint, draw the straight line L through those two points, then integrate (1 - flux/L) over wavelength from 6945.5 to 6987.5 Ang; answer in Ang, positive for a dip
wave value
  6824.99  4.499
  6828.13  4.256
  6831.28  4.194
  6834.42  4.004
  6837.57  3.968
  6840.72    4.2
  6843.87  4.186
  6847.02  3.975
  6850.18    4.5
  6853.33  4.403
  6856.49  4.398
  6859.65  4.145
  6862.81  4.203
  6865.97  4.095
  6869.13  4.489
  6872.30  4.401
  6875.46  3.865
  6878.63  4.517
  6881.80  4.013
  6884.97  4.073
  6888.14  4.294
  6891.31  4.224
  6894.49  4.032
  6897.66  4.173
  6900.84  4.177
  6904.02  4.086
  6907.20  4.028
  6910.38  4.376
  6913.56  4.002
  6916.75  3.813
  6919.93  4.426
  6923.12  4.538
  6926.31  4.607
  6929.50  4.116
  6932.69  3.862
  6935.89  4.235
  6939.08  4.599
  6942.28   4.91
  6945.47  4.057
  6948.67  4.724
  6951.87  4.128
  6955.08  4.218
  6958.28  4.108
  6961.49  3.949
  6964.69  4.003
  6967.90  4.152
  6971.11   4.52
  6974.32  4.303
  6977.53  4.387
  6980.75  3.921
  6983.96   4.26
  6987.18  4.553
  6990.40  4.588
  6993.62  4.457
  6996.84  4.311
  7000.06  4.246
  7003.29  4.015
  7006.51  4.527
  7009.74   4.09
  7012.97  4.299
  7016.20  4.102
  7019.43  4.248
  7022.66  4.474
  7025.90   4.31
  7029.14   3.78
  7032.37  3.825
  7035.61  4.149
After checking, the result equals 1.29 Ang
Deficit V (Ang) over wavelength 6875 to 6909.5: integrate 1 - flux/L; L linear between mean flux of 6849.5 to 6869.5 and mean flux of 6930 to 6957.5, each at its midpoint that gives 1.3 Ang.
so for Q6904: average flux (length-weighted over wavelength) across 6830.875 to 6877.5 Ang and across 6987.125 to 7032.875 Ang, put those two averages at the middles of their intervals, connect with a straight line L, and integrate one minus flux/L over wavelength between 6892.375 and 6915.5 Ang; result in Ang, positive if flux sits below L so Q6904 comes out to 0.54 Ang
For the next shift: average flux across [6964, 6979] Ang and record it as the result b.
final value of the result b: 4.29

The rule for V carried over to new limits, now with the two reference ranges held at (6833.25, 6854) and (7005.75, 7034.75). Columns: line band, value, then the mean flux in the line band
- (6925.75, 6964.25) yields -1.0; 4.28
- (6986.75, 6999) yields -0.8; 4.46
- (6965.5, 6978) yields -0.4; 4.32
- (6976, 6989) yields -0.4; 4.28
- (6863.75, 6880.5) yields -0.4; 4.27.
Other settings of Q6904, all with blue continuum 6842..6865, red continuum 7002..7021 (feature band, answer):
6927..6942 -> -0.2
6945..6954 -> -0.2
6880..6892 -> 0.3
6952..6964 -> 0.4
